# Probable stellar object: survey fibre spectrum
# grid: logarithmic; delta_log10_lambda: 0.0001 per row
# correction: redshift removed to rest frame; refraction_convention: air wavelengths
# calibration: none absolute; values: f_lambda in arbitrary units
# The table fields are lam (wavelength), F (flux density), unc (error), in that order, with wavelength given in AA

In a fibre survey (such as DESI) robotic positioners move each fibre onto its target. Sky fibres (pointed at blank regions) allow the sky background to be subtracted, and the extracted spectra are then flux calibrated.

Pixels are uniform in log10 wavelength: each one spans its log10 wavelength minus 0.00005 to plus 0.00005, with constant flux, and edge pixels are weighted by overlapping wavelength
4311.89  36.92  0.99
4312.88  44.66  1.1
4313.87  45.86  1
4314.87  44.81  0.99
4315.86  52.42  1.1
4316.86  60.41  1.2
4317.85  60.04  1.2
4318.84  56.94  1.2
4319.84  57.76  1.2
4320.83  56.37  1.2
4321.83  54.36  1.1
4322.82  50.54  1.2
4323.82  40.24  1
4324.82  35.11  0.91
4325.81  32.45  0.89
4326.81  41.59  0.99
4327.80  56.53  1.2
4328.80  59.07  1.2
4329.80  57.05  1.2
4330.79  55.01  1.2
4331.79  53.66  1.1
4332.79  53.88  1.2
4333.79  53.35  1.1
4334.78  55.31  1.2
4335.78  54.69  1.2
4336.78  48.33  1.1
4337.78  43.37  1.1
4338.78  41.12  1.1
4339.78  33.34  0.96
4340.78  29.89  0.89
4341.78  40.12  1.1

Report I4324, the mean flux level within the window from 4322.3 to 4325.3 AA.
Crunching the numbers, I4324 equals 42.1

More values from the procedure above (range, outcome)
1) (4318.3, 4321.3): 57.1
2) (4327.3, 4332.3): 56.3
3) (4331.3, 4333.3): 53.6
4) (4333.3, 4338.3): 51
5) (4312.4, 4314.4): 45.2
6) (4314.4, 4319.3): 55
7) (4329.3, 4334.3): 54.7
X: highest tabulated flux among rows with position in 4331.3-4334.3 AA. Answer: 53.88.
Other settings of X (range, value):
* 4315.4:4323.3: 60.41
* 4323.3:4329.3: 59.07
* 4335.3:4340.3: 54.69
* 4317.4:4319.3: 60.04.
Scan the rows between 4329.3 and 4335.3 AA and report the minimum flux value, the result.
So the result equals 53.35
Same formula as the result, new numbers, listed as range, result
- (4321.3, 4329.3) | 32.45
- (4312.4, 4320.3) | 44.66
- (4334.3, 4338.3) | 43.37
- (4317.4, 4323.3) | 50.54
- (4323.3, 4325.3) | 35.11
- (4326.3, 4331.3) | 41.59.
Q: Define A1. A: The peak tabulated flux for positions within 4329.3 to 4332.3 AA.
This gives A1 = 57.05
